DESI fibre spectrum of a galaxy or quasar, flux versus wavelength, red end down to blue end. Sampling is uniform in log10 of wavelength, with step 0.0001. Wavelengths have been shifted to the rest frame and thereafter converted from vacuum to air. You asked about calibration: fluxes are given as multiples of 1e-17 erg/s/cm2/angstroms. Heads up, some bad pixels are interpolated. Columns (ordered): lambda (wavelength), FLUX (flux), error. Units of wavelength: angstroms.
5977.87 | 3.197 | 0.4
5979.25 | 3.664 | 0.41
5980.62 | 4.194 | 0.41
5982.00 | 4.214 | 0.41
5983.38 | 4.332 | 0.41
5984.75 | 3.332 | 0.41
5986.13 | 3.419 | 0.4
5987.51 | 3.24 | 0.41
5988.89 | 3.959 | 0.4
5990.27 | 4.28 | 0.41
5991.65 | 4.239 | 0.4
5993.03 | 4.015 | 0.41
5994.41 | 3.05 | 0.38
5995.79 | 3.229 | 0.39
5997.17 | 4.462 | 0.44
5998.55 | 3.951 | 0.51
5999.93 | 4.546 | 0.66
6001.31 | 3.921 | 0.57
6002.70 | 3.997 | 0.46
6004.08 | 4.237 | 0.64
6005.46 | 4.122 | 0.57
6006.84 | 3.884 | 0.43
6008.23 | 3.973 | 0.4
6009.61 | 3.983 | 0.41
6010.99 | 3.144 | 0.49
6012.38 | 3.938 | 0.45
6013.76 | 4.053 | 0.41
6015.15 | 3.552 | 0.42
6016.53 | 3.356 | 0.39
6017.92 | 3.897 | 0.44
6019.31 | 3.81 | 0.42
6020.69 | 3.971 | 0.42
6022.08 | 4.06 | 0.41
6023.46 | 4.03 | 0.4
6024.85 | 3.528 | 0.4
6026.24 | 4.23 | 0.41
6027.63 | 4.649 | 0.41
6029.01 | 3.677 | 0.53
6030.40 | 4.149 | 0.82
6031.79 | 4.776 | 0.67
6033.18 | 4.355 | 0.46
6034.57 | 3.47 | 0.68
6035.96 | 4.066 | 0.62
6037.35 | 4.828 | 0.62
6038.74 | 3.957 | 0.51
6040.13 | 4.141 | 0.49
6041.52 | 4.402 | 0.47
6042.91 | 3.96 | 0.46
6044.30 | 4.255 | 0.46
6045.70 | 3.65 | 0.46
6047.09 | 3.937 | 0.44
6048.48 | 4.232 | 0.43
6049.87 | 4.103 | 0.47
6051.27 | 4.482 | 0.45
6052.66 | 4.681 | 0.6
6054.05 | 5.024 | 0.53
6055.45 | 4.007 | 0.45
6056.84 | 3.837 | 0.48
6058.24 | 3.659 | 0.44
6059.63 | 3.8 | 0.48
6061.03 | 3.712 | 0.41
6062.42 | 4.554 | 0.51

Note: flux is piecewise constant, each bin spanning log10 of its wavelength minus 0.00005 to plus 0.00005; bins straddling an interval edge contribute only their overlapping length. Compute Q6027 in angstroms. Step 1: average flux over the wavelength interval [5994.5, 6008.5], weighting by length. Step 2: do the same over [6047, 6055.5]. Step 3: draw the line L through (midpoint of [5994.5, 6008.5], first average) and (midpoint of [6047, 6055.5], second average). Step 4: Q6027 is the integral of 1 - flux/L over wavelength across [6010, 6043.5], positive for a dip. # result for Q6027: 1.6 angstroms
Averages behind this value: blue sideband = 3.99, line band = 4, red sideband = 4.41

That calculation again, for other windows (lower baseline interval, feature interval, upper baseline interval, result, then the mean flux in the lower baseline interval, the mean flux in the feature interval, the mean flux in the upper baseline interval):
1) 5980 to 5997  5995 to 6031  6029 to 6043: 0.7 angstroms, 3.81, 3.93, 4.19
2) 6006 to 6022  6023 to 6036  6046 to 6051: -0.6 angstroms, 3.79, 4.09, 4.09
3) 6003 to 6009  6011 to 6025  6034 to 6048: 0.9 angstroms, 4.05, 3.8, 4.07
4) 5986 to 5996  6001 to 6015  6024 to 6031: -0.2 angstroms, 3.71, 3.91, 4.04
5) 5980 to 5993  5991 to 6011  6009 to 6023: -0.5 angstroms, 3.91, 3.94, 3.78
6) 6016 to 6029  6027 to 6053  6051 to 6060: -0.7 angstroms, 3.94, 4.19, 4.22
